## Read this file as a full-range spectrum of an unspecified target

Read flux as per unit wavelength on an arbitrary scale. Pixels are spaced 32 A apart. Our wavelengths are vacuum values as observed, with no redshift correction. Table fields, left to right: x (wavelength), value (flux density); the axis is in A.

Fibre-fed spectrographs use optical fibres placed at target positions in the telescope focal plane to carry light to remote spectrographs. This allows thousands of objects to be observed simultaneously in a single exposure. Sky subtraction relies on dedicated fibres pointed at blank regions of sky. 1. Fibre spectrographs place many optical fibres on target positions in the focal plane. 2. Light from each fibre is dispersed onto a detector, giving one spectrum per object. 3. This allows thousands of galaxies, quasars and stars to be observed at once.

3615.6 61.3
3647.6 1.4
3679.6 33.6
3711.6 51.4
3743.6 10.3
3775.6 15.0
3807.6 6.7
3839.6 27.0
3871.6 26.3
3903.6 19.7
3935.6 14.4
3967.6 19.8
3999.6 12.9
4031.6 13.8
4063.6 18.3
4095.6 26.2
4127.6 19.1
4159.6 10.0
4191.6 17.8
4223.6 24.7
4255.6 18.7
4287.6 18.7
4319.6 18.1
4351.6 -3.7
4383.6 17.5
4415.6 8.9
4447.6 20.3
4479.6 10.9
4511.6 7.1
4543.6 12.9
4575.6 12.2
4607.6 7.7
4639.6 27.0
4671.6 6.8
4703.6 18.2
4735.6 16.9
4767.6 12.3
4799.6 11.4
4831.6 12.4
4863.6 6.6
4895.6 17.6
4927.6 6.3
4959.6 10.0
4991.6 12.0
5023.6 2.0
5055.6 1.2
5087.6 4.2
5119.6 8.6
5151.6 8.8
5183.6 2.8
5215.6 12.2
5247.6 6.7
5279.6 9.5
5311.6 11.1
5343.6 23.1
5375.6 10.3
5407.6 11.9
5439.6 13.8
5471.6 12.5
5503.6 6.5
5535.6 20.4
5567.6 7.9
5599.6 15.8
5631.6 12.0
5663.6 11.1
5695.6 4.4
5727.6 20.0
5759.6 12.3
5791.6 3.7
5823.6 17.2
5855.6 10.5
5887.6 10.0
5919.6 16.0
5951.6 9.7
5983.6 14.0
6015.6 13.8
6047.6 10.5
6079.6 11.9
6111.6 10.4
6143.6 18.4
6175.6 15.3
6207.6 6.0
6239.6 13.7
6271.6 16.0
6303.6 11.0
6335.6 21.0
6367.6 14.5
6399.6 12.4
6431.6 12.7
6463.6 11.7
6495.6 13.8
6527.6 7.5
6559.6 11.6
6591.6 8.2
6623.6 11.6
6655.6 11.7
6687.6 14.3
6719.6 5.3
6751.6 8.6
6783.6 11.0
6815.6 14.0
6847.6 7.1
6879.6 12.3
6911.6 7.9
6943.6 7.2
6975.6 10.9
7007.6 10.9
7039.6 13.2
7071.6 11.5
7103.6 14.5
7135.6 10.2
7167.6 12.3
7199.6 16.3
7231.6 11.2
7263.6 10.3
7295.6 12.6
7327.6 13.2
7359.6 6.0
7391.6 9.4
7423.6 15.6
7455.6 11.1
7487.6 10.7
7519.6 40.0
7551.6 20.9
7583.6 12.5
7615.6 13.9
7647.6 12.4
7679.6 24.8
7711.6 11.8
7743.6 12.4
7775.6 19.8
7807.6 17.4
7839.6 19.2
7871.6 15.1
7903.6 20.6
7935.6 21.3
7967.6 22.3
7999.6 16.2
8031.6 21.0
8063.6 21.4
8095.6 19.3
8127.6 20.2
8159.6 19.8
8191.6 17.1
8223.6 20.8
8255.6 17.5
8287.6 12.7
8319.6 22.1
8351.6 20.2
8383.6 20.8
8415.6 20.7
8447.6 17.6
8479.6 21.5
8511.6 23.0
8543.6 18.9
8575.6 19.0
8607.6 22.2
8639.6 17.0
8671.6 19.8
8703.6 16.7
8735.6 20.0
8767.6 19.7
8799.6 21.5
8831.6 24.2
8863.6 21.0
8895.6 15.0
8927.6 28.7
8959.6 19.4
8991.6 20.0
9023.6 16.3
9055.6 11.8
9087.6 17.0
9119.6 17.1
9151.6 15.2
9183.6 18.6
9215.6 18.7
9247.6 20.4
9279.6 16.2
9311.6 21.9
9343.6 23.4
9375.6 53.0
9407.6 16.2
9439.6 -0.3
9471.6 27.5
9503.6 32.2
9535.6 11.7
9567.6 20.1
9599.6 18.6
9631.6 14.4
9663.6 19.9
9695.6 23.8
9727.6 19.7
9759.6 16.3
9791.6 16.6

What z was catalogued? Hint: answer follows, 1.016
